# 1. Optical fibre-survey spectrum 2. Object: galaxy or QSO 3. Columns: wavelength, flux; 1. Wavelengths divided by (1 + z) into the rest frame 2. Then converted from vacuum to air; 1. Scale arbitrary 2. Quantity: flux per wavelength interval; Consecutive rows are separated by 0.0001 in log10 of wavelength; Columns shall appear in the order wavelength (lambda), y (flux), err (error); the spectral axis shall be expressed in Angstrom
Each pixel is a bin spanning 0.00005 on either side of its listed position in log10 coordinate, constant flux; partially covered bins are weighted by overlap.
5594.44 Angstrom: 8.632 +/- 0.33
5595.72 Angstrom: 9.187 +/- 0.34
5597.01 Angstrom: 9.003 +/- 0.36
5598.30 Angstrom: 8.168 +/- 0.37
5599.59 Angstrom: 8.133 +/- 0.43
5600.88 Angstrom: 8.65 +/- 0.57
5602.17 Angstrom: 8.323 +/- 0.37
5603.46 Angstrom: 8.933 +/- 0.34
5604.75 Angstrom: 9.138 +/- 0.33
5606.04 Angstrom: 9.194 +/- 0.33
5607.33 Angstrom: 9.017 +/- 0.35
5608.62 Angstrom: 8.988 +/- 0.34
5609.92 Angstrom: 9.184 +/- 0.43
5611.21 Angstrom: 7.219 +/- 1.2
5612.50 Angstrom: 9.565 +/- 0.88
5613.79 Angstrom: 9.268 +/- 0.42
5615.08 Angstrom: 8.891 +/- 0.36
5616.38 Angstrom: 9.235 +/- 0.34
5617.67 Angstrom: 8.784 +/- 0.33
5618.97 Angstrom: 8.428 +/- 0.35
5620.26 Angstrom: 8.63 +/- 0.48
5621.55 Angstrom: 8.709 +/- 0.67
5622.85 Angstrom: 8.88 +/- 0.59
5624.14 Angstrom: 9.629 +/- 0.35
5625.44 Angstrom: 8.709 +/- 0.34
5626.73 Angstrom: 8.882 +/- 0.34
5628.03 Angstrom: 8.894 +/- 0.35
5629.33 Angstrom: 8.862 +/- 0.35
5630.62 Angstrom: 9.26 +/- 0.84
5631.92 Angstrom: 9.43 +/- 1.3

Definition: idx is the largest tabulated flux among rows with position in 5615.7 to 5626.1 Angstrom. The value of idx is 9.629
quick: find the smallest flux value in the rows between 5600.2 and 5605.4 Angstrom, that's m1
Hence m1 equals 8.323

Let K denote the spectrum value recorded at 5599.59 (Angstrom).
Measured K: 8.133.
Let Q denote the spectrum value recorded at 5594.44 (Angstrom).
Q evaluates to 8.632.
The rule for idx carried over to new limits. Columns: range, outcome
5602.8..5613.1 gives 9.565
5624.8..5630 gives 8.894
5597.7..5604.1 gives 8.933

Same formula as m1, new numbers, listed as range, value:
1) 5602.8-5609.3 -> 8.933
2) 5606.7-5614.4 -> 7.219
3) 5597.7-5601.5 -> 8.133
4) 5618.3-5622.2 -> 8.428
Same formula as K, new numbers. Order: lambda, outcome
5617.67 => 8.784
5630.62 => 9.26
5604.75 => 9.138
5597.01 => 9.003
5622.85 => 8.88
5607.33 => 9.017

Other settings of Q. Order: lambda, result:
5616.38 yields 9.235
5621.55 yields 8.709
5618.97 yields 8.428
